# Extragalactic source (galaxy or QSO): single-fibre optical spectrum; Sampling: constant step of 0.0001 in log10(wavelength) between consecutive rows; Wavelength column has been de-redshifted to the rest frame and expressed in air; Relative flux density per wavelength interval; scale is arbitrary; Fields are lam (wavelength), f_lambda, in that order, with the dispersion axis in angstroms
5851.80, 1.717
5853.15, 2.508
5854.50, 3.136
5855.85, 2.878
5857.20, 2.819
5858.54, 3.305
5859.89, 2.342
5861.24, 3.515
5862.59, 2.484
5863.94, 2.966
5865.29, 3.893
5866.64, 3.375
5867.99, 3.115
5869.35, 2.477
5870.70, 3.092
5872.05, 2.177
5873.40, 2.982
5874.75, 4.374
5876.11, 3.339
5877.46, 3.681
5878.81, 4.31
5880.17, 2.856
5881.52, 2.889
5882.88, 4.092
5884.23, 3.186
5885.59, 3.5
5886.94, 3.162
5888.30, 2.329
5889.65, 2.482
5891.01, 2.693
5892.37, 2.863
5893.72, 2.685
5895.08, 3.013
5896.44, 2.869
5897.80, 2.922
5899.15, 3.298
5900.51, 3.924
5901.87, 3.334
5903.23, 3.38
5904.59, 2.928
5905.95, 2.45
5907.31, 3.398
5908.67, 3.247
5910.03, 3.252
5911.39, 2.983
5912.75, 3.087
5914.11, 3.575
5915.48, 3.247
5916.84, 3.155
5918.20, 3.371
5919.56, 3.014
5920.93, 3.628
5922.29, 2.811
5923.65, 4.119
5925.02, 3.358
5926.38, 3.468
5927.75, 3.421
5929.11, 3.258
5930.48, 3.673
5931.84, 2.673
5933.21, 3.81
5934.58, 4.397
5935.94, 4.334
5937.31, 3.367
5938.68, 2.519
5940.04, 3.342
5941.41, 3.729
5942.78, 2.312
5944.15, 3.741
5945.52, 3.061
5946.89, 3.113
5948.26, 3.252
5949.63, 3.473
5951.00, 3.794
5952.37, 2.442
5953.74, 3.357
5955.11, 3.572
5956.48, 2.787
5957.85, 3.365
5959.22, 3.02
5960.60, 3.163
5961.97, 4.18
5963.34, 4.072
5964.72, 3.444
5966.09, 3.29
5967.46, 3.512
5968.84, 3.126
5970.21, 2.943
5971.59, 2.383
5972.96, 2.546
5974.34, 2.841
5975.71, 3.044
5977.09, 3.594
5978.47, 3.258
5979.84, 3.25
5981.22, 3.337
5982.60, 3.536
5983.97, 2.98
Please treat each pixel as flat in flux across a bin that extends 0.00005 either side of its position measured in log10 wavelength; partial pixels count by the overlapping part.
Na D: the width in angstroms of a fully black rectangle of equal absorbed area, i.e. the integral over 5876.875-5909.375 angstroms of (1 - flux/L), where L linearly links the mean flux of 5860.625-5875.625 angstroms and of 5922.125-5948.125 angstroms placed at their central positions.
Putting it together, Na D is 0.9 angstroms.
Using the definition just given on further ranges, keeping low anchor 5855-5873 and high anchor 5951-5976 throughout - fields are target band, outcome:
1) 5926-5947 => -1.8 angstroms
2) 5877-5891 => -1.0 angstroms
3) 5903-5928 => -1.4 angstroms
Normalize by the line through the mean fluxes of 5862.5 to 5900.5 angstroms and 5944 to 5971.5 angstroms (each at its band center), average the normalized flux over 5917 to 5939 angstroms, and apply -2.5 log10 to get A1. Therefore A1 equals -0.07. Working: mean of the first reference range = 3.13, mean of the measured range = 3.46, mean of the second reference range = 3.31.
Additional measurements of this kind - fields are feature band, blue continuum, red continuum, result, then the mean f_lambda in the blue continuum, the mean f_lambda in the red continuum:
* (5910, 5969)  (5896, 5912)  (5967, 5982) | -0.08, 3.17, 3.07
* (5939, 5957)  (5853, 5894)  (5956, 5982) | -0.01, 3.09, 3.22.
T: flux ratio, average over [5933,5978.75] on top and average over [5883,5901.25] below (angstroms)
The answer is 1.09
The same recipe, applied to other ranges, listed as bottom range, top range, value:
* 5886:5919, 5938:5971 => 1.07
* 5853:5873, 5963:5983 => 1.08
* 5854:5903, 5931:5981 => 1.05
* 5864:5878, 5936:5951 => 1.01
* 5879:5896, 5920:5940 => 1.15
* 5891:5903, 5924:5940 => 1.13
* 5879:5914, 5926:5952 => 1.10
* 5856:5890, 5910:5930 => 1.05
